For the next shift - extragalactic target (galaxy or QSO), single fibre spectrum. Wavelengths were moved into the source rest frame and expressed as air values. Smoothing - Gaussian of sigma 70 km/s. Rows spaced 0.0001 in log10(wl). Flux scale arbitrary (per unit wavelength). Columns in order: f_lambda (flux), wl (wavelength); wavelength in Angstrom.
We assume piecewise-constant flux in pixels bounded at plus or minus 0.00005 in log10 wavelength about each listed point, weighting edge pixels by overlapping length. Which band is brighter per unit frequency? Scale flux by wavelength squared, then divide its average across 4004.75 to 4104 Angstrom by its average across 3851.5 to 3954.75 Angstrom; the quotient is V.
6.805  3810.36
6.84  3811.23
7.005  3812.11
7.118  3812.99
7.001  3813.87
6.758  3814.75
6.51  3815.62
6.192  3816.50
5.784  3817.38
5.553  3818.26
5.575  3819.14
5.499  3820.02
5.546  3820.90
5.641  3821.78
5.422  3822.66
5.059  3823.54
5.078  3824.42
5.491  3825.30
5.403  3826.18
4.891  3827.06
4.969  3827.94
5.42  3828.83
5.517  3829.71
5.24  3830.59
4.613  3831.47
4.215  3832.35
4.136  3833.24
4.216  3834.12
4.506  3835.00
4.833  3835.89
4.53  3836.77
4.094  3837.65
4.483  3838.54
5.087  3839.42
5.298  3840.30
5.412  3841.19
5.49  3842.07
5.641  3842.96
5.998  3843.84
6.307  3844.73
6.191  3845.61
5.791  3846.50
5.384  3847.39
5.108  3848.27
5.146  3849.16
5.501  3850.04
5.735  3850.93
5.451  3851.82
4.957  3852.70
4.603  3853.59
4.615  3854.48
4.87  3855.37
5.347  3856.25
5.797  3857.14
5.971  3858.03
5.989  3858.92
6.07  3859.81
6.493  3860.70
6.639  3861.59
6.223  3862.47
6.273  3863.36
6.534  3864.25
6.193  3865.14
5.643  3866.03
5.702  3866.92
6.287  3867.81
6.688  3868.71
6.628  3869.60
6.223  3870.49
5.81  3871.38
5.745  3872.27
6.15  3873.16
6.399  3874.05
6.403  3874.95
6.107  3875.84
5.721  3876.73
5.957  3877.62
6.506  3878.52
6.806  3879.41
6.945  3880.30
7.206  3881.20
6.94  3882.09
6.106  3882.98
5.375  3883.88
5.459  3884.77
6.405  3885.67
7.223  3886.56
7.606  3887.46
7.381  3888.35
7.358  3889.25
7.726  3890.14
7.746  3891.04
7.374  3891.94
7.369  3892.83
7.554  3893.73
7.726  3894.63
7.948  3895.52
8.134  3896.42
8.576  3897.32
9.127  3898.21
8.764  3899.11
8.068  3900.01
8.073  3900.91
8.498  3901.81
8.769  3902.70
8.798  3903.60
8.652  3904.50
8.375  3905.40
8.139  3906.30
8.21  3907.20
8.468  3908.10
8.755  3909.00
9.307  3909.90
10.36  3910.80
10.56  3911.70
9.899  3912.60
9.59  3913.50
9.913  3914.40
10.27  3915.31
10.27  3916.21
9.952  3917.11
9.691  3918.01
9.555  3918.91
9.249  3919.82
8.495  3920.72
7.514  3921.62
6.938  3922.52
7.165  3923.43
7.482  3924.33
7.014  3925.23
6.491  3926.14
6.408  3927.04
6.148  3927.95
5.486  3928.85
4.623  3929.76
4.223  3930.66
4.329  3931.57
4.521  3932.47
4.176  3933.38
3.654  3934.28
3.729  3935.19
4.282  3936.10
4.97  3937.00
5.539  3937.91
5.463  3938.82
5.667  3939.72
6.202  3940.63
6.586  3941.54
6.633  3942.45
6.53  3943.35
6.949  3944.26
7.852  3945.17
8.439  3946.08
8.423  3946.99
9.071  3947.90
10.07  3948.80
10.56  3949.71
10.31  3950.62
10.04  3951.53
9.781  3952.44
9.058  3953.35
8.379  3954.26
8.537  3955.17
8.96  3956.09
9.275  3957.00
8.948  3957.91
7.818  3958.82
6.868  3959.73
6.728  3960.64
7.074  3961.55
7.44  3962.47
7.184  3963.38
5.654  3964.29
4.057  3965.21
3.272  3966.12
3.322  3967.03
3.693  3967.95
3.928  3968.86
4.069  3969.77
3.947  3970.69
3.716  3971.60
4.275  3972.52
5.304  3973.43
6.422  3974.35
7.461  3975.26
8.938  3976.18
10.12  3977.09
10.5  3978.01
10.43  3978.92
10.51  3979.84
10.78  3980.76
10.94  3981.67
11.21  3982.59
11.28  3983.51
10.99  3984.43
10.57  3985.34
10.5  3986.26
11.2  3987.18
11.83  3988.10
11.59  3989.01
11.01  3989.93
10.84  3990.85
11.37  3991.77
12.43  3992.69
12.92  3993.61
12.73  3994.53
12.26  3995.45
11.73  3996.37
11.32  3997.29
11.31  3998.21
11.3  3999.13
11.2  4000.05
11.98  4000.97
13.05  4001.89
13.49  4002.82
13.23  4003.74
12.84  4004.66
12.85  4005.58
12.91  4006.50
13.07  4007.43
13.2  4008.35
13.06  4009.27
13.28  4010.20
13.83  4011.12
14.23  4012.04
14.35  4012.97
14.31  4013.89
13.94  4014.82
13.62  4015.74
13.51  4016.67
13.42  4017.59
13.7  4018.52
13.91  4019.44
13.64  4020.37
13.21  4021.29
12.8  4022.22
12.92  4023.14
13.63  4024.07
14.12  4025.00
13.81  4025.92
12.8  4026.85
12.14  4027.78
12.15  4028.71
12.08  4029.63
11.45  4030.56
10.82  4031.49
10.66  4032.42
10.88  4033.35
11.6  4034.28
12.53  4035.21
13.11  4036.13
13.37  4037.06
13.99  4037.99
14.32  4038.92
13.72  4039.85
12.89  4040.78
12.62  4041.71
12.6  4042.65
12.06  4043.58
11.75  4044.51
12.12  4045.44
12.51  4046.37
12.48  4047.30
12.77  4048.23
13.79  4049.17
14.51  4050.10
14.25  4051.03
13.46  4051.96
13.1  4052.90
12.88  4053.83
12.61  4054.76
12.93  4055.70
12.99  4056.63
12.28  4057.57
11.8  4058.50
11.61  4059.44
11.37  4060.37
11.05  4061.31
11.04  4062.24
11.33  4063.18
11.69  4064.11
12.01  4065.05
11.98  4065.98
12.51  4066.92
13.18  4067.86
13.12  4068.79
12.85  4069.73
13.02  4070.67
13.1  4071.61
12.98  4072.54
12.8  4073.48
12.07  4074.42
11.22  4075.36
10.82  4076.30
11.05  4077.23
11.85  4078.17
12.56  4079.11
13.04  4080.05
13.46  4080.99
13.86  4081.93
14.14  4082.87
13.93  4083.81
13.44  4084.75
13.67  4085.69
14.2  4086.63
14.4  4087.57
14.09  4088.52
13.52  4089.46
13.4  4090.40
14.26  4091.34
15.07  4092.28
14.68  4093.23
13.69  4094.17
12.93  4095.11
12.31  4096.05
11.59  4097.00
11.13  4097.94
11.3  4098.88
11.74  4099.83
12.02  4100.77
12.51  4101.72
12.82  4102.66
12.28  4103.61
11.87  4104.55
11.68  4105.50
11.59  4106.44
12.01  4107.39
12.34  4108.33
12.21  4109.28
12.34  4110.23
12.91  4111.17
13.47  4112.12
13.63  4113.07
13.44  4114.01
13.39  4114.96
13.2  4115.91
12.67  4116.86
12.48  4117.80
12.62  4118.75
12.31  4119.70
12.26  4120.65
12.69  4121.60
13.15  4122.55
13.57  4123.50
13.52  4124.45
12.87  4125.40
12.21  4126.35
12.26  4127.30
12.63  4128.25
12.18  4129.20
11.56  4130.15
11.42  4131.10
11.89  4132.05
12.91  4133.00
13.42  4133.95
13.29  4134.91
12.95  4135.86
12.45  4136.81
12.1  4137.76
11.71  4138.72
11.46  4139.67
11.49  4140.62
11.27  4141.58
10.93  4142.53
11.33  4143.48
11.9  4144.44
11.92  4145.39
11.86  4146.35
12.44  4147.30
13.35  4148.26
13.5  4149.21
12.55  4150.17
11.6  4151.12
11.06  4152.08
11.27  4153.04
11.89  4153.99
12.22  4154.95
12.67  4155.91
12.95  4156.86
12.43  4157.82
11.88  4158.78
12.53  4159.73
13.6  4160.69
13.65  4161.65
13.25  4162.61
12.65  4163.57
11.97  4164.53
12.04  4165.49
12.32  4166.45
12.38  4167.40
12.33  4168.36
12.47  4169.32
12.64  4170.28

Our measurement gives 1.93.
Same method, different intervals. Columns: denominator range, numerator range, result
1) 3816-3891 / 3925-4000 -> 1.46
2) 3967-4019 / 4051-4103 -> 1.22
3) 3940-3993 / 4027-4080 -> 1.57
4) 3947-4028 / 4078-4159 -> 1.29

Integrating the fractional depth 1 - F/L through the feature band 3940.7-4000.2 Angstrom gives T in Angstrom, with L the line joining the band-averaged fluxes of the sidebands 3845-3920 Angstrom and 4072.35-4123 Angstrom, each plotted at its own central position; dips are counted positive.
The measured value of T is 5.0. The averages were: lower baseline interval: 7.18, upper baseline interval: 12.8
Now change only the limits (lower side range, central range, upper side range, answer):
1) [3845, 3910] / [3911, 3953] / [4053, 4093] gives 4.8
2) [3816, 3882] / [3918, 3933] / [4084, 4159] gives 1.7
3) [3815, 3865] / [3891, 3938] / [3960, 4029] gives 1.3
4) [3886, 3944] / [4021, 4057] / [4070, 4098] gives -3.7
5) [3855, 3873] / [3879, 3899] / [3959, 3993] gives -2.4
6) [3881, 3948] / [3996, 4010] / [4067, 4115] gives -3.2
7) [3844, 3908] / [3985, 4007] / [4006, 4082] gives -1.8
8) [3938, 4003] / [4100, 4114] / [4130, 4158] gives -1.2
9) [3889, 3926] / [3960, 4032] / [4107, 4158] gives -4.1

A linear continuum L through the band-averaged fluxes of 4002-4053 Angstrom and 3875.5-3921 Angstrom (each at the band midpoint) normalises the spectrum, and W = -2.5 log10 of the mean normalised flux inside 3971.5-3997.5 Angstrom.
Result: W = 0.119 mag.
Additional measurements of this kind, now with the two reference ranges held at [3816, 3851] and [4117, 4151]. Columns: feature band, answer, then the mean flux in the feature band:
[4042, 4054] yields -0.25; 12.9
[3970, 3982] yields 0.11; 7.85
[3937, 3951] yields 0.05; 7.52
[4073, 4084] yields -0.14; 12.5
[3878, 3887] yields -0.01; 6.49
